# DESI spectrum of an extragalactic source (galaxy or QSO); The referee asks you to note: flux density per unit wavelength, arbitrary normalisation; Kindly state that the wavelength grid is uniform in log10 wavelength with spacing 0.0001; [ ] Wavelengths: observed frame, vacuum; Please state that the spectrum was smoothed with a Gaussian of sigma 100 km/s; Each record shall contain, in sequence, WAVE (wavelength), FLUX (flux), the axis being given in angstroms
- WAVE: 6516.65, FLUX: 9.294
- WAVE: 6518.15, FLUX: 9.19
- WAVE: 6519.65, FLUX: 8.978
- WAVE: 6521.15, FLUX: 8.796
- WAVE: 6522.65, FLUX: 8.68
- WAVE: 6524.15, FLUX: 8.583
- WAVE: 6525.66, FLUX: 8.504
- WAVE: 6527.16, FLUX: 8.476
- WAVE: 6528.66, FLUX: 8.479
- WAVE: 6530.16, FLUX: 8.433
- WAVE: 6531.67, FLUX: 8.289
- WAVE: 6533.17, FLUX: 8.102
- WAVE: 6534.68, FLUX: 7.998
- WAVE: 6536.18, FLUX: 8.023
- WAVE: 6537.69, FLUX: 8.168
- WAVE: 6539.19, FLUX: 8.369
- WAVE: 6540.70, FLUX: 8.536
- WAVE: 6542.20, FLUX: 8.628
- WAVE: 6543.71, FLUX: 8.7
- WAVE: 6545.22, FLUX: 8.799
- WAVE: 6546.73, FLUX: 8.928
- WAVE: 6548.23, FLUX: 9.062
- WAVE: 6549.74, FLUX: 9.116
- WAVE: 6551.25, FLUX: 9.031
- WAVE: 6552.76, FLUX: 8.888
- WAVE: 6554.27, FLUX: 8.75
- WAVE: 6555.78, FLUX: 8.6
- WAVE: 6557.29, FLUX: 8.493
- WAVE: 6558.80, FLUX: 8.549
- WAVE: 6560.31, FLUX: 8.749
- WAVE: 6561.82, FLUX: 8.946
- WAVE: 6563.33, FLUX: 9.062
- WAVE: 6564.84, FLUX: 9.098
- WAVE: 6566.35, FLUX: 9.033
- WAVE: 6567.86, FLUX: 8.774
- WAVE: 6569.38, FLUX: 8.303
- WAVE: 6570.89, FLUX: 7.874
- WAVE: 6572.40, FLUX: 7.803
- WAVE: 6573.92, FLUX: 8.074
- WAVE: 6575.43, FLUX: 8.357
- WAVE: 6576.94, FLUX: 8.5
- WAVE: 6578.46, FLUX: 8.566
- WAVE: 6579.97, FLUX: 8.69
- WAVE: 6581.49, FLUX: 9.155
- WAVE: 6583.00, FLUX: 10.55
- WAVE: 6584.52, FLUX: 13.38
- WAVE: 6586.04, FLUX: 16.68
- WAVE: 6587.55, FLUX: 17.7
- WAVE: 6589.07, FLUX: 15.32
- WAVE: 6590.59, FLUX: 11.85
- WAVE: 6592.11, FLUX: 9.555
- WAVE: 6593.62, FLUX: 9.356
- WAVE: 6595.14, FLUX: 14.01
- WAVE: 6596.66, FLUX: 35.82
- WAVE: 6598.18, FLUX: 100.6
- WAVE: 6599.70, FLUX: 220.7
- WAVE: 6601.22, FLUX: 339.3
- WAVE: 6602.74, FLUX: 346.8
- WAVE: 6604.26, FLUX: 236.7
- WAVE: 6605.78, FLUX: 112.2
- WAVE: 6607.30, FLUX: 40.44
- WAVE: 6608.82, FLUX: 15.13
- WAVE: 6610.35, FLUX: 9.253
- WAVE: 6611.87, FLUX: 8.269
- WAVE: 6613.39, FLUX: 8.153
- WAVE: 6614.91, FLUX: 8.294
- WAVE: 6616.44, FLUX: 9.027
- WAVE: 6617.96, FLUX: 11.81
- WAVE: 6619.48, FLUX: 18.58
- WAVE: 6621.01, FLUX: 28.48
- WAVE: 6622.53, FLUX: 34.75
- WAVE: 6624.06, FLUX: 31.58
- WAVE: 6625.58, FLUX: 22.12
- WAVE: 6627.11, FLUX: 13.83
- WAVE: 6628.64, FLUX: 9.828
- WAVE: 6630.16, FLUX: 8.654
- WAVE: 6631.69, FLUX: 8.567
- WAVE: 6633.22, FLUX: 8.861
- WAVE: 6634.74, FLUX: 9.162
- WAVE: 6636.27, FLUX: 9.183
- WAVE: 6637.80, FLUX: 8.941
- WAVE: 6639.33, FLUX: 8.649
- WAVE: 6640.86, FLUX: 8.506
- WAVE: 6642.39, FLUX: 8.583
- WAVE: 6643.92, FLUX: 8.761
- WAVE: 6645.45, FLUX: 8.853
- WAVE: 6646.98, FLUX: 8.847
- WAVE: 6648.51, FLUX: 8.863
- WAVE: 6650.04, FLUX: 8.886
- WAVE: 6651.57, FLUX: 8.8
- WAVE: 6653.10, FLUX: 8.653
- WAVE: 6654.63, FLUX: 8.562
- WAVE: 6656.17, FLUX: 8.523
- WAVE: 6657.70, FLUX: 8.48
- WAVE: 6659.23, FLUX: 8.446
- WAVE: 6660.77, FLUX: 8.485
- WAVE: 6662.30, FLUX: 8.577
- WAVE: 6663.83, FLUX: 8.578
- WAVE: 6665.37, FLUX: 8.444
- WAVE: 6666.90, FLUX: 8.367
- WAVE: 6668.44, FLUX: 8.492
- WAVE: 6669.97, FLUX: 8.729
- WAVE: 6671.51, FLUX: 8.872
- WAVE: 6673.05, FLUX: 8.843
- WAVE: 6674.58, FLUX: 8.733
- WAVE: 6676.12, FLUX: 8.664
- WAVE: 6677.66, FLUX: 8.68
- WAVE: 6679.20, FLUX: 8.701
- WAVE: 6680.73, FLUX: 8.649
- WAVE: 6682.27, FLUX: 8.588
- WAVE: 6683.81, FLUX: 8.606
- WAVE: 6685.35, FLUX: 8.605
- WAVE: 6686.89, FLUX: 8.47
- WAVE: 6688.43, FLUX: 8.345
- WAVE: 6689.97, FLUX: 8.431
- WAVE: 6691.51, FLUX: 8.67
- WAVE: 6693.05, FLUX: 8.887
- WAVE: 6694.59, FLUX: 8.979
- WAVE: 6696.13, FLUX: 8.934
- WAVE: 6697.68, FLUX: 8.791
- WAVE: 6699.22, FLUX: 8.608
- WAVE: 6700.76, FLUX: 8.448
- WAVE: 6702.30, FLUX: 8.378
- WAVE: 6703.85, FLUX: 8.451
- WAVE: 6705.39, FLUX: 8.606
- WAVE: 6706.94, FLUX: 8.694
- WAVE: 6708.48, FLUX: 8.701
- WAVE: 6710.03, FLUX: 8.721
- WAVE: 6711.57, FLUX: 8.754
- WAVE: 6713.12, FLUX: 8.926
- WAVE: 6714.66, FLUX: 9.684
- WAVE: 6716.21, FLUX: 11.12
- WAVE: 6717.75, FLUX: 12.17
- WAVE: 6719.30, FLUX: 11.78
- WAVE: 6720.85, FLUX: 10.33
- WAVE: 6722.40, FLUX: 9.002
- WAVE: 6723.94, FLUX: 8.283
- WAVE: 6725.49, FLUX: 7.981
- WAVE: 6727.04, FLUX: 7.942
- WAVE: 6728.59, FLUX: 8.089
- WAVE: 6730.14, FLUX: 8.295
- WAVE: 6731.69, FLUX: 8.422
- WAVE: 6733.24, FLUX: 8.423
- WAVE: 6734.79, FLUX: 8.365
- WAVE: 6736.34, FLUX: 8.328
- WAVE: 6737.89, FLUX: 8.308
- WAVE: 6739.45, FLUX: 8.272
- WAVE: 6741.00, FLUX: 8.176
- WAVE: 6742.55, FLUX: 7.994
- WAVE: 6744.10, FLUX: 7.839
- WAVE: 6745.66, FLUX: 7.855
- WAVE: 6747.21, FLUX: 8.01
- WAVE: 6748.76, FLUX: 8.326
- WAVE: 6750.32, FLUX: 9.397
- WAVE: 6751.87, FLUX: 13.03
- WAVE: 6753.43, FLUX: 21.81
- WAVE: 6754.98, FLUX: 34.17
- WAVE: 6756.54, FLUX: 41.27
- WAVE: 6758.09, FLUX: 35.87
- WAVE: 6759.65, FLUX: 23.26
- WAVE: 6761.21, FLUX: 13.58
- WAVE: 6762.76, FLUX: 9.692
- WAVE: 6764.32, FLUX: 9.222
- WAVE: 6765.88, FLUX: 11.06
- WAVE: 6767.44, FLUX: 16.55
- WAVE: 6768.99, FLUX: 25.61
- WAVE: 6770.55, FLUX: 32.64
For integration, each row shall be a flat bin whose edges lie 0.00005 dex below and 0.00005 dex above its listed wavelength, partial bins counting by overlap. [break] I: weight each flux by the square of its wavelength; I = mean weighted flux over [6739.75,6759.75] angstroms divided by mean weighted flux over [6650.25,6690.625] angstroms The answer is 2.0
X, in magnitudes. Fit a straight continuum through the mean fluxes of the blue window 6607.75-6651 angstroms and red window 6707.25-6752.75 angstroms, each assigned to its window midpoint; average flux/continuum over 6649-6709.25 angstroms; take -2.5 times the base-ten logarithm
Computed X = 0.251 mag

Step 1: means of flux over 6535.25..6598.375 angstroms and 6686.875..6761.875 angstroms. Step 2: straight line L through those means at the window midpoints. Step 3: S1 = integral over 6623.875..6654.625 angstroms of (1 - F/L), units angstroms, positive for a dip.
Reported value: 2.8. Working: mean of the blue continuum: 11.7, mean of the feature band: 10.5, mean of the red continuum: 11.3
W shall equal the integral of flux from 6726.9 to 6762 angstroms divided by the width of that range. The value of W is 13.8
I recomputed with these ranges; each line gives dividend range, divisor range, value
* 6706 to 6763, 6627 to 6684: 1.42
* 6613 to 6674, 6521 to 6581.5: 1.34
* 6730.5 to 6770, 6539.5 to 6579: 1.78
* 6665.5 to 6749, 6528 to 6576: 1.07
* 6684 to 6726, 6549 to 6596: 0.94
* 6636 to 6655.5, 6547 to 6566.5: 1.01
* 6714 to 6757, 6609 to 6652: 0.94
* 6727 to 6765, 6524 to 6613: 0.43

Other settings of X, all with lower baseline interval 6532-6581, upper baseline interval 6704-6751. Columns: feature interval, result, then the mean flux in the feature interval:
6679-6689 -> 0.02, 8.57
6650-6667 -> 0.02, 8.56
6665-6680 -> 0.01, 8.66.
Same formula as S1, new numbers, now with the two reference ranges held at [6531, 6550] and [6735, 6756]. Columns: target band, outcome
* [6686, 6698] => 2.54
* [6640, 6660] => 3.19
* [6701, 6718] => 3.21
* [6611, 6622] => -4.34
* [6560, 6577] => 0.80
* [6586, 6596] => -4.45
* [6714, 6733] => 3.52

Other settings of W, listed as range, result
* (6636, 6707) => 8.65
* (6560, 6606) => 52.7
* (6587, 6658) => 40.7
